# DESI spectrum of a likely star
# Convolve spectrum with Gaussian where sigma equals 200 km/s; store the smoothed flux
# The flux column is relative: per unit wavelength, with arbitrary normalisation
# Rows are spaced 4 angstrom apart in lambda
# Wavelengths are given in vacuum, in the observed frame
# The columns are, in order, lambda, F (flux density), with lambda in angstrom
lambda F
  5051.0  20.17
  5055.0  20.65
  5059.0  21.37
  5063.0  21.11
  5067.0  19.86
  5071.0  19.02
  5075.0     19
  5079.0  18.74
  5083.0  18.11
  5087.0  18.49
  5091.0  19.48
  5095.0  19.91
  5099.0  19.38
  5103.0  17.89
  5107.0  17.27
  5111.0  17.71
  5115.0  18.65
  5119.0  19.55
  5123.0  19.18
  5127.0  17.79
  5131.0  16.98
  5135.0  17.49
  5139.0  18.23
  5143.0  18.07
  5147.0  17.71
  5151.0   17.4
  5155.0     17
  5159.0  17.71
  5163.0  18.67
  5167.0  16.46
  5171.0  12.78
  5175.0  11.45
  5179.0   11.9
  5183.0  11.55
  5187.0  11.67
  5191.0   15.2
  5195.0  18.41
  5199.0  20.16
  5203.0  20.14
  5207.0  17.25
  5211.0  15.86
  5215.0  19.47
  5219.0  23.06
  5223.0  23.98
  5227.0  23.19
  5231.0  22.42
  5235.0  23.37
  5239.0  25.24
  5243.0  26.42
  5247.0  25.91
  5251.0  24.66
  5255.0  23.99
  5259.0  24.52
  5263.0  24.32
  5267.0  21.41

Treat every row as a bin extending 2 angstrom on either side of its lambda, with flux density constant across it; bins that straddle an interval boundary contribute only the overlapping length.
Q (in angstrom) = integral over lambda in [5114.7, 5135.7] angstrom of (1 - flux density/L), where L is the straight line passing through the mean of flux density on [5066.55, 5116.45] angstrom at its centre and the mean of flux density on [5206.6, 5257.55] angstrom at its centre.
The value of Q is 1.5 angstrom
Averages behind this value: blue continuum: 18.7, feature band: 18.3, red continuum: 22.9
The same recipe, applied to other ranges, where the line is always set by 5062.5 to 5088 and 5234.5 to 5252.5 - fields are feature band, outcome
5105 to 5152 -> 6.8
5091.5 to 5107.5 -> 0.9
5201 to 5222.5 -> 4.1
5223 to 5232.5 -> 0.6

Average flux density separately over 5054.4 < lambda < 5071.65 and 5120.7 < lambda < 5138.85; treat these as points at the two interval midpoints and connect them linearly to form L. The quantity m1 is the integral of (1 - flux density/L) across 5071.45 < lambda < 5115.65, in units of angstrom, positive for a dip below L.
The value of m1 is 1.60 angstrom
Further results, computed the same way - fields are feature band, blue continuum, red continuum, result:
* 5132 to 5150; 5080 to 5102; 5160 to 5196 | -1.7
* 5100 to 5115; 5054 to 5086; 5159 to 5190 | -0.3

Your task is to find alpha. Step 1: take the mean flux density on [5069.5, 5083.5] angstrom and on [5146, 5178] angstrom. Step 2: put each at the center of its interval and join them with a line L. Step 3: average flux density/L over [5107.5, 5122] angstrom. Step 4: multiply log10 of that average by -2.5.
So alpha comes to -0.06 mag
